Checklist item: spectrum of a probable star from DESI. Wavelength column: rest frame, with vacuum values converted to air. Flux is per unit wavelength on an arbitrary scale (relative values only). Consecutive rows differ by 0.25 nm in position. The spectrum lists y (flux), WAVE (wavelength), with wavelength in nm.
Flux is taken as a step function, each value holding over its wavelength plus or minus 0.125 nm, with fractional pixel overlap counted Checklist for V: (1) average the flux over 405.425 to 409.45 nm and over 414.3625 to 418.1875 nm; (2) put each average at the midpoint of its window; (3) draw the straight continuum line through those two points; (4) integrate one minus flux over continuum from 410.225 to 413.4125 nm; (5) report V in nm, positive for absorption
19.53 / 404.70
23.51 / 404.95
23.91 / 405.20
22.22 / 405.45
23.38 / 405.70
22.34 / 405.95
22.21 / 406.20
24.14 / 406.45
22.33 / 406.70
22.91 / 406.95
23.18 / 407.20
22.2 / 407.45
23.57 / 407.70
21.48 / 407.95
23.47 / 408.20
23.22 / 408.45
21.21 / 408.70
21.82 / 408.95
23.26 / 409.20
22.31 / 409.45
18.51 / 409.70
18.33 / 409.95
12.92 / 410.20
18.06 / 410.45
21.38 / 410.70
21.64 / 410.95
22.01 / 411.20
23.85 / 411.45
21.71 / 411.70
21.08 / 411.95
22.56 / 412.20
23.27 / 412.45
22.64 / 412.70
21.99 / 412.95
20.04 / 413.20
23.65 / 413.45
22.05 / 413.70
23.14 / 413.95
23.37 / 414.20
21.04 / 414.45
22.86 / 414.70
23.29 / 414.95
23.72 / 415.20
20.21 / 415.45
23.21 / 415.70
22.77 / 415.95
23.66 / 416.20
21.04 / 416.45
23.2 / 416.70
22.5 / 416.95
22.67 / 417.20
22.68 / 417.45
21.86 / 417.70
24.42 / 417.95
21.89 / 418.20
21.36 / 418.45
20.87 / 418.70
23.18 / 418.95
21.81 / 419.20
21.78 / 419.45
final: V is 0.17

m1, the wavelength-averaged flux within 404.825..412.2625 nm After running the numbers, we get 21.8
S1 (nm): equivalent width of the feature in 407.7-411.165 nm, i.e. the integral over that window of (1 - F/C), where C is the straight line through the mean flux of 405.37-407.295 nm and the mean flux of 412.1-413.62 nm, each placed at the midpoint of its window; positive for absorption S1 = 0.29 nm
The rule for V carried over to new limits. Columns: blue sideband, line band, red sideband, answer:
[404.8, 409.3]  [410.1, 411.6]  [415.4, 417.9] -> 0.17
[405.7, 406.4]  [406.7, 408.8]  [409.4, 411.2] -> -0.14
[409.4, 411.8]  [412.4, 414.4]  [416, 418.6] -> -0.13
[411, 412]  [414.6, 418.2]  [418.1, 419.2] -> -0.12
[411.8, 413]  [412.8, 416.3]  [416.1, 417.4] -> -0.01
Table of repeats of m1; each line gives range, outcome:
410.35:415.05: 22.1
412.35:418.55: 22.5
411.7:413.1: 22.2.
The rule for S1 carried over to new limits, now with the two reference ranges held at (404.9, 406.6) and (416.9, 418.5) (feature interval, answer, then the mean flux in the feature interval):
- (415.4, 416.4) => 0.00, 22.5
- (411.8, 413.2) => 0.04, 22.1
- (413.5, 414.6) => 0.01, 22.5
